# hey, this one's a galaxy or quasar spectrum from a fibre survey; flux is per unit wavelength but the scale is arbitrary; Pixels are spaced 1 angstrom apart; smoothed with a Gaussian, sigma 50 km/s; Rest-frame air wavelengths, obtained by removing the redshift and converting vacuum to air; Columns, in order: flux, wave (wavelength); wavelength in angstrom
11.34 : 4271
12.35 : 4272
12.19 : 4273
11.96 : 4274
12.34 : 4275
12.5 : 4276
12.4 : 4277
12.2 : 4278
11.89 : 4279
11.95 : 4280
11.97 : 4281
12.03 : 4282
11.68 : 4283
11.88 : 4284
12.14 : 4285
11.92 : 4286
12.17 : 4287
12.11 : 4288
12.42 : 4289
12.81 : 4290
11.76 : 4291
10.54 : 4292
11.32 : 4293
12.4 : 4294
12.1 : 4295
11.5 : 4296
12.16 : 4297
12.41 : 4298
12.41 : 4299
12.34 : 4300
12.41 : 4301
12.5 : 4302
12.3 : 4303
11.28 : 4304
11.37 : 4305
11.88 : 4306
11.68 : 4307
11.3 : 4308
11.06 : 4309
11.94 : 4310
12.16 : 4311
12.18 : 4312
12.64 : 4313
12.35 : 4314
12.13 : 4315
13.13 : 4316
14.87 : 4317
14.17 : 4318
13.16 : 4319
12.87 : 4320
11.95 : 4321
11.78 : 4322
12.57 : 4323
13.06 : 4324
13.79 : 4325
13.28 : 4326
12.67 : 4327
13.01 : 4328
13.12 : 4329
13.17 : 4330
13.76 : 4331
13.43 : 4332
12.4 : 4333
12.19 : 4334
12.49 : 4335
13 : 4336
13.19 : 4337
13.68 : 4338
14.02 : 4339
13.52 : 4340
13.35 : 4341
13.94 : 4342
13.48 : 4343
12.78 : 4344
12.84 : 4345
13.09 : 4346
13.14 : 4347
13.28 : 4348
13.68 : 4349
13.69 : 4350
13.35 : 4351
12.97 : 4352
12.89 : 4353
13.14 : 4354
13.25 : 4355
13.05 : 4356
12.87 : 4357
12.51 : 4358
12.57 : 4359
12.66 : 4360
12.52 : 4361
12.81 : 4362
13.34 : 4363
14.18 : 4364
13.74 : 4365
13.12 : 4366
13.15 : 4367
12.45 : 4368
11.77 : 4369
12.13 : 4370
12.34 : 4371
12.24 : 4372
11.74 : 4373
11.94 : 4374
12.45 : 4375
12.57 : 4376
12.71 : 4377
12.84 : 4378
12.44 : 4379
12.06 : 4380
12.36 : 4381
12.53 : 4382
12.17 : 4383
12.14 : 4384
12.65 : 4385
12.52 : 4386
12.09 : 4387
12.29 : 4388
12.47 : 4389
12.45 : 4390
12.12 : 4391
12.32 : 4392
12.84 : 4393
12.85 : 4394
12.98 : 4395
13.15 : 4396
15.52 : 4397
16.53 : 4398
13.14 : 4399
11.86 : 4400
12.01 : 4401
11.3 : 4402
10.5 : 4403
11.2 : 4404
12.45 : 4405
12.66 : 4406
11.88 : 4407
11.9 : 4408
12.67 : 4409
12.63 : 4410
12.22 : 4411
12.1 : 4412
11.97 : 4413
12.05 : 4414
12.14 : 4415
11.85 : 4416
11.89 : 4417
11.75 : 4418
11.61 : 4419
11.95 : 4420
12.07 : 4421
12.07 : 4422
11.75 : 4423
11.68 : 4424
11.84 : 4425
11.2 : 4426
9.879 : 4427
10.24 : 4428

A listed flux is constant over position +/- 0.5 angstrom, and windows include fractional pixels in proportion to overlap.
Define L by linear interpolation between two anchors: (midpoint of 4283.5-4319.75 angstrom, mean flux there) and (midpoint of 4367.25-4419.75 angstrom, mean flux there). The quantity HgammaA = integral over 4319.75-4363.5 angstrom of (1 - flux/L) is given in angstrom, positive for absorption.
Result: -2.8 angstrom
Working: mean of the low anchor 12.2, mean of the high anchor 12.4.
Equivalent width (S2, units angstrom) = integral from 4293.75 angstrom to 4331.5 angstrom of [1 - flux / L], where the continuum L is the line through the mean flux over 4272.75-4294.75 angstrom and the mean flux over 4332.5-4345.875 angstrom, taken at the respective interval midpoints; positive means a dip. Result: 0.3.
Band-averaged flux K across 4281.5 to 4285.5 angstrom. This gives 11.9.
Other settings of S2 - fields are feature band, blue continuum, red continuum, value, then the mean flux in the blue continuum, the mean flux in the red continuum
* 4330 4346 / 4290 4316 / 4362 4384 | -1.2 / 12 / 12.6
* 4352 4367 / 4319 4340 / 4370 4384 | -0.6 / 13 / 12.3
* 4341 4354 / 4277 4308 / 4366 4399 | -0.9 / 12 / 12.7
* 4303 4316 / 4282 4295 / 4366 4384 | 0.2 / 11.9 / 12.4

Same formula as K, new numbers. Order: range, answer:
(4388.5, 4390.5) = 12.5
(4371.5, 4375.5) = 12.1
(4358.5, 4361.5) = 12.6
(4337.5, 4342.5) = 13.7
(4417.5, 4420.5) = 11.8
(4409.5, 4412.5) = 12.3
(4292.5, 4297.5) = 11.9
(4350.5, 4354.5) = 13.1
